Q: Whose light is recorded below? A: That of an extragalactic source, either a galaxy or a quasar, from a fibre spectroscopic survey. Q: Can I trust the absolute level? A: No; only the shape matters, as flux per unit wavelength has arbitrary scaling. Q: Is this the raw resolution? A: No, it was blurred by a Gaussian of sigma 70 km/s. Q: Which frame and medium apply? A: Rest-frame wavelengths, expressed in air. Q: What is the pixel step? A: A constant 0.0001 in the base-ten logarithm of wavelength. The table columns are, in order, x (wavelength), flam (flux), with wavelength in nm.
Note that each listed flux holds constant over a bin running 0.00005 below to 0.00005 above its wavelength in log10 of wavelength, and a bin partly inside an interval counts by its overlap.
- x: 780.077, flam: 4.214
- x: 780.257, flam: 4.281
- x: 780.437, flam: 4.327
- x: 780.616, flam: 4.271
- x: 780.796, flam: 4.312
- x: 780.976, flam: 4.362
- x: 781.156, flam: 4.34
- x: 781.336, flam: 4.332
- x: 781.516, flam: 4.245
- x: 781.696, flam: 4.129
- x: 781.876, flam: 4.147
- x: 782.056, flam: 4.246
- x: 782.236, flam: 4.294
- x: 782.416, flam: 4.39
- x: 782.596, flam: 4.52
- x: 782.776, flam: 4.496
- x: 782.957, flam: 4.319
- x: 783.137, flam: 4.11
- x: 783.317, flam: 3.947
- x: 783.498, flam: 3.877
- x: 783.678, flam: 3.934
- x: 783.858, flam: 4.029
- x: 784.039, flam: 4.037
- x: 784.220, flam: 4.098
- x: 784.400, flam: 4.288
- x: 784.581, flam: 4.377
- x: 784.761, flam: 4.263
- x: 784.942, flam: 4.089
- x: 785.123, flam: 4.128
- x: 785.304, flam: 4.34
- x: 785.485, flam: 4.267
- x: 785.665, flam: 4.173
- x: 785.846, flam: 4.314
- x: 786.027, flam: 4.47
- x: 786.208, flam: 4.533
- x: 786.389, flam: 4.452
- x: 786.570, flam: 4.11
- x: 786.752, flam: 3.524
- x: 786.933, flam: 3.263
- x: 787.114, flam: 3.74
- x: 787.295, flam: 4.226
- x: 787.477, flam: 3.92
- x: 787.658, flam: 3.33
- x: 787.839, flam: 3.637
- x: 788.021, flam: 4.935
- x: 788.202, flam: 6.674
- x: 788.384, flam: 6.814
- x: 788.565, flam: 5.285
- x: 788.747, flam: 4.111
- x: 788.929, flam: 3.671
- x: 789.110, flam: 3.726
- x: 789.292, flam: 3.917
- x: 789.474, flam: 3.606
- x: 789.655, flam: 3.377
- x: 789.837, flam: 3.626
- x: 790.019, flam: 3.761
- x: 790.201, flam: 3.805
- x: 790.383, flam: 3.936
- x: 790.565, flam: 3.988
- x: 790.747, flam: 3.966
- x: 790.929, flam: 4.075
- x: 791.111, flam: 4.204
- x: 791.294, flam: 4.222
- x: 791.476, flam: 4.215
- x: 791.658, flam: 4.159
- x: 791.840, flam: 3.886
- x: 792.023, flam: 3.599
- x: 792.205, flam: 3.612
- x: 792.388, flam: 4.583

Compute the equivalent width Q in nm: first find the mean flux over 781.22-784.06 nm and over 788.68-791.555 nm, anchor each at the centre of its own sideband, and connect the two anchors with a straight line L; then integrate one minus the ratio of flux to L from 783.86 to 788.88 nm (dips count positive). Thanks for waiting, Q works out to -0.37 nm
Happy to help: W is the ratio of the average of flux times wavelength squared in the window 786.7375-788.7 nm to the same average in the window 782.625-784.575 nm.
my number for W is 1.10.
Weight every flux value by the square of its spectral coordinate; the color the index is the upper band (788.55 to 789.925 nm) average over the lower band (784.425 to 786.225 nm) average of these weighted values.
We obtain 0.90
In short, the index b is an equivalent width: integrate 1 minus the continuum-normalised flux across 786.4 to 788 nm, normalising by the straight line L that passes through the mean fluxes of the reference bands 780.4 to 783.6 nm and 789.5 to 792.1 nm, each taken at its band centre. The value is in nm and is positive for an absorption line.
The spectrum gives 0.10 nm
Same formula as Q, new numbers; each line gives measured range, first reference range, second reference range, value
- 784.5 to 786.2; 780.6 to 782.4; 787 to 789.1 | 0.055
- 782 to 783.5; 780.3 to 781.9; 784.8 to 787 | -0.011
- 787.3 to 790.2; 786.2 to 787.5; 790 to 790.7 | -0.270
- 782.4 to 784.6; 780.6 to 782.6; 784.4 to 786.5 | 0.064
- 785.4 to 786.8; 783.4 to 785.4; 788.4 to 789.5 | -0.024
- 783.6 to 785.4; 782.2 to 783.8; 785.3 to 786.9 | 0.019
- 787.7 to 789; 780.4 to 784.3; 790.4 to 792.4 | -0.283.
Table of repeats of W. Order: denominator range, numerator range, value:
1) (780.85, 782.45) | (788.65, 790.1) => 0.89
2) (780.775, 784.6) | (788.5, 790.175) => 0.93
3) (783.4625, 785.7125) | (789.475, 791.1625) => 0.94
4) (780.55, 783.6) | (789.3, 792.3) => 0.93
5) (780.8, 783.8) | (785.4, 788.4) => 1.03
